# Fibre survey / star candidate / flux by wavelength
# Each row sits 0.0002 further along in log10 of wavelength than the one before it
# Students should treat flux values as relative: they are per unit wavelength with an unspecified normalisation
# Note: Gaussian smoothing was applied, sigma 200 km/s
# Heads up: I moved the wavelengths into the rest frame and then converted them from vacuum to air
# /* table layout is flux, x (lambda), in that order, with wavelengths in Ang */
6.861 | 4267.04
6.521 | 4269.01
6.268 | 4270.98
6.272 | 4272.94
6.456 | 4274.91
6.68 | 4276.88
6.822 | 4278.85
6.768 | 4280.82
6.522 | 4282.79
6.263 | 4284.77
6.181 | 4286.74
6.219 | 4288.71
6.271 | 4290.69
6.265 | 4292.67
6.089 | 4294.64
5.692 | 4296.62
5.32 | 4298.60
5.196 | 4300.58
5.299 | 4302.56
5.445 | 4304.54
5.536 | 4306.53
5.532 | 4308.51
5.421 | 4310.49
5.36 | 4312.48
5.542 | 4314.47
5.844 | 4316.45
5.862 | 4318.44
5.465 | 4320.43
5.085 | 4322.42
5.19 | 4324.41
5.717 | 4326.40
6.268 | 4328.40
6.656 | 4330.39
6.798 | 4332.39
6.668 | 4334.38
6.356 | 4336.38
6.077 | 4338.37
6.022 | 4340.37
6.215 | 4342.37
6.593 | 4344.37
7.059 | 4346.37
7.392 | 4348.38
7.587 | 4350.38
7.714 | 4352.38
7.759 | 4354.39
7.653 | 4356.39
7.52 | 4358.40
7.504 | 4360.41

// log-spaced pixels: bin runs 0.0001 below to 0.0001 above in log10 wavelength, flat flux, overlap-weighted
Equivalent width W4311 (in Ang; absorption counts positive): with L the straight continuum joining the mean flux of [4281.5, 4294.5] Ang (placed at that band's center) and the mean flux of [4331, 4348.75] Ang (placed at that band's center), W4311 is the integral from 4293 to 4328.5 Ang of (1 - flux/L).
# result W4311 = 4.8 Ang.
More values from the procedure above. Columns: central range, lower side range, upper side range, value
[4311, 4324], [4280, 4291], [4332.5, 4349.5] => 2.0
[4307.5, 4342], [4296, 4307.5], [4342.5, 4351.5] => 2.1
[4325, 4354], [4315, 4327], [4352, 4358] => 0.2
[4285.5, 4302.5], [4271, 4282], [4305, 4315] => 0.4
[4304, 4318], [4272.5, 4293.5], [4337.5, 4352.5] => 2.2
